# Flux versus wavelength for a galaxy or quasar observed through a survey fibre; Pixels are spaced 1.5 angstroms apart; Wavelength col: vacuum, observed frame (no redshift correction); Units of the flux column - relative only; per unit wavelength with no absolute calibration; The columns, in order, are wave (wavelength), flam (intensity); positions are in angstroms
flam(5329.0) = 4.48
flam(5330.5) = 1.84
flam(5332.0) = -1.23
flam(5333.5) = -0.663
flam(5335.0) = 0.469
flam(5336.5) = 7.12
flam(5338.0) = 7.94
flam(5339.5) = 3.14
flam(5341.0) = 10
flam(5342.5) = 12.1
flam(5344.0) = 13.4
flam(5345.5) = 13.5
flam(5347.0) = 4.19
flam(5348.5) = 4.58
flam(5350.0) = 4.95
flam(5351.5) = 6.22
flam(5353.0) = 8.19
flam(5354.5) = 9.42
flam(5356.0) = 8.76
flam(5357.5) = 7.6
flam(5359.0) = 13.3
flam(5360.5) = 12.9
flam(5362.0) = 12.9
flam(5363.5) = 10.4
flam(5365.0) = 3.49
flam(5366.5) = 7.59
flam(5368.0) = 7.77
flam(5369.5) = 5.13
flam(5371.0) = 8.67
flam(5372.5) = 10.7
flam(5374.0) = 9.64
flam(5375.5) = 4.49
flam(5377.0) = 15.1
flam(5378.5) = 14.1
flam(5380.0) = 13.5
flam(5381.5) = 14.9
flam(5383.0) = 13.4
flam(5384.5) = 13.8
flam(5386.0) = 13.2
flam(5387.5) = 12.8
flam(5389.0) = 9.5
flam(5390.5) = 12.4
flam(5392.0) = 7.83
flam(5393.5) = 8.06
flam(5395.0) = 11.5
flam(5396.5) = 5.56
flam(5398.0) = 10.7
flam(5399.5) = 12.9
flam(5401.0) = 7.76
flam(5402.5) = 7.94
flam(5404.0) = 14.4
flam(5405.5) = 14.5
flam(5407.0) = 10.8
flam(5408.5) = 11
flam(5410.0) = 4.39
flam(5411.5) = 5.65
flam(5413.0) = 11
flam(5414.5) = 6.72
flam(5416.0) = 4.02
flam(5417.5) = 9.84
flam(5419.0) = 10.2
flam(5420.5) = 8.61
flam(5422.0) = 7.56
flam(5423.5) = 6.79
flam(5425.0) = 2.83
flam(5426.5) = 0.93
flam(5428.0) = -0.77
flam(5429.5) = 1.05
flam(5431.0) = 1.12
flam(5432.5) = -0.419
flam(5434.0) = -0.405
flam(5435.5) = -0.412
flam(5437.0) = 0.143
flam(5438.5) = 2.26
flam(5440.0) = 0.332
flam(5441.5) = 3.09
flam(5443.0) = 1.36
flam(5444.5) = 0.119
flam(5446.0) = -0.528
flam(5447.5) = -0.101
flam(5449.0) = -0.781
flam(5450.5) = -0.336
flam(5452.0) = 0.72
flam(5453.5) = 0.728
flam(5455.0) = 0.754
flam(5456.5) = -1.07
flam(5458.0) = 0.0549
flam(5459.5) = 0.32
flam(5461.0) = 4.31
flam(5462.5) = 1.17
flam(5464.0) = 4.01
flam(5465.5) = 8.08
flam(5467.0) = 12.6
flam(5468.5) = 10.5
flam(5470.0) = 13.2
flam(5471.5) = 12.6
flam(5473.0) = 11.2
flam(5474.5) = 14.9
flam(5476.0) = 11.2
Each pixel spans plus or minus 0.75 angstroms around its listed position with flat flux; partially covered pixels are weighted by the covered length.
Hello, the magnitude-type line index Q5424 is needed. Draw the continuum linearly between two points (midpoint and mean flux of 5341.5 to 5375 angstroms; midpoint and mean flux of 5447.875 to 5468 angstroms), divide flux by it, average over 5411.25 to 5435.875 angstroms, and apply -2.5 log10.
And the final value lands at 0.13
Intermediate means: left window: 8.86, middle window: 4.42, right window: 2.41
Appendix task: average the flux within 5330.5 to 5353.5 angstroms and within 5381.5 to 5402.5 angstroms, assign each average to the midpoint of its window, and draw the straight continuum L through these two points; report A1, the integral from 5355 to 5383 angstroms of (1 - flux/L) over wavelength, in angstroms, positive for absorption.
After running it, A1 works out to -4.9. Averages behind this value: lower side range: 6.1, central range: 10.1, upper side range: 10.8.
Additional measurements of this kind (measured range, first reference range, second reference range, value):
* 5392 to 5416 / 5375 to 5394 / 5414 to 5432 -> -3.1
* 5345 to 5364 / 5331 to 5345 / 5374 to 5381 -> -1.2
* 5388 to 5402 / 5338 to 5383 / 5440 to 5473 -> -4.5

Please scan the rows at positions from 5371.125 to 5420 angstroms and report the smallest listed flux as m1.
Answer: 4.02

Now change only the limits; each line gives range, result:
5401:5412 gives 4.39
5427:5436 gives -0.77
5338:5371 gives 3.14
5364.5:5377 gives 3.49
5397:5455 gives -0.781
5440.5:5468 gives -1.07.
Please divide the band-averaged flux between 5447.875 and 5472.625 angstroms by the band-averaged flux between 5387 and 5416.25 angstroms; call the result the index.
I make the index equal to 0.44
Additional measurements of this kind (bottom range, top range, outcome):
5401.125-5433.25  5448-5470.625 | 0.53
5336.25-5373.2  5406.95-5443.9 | 0.49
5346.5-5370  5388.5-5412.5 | 1.21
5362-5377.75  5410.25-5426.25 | 0.83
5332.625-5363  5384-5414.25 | 1.28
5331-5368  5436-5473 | 0.43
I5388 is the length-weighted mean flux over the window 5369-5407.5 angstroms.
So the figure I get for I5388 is 10.9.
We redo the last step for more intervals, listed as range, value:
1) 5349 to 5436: 8.4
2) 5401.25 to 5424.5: 8.81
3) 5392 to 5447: 5.58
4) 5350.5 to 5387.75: 10.2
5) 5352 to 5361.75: 10.1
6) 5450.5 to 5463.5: 0.864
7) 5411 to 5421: 8.05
